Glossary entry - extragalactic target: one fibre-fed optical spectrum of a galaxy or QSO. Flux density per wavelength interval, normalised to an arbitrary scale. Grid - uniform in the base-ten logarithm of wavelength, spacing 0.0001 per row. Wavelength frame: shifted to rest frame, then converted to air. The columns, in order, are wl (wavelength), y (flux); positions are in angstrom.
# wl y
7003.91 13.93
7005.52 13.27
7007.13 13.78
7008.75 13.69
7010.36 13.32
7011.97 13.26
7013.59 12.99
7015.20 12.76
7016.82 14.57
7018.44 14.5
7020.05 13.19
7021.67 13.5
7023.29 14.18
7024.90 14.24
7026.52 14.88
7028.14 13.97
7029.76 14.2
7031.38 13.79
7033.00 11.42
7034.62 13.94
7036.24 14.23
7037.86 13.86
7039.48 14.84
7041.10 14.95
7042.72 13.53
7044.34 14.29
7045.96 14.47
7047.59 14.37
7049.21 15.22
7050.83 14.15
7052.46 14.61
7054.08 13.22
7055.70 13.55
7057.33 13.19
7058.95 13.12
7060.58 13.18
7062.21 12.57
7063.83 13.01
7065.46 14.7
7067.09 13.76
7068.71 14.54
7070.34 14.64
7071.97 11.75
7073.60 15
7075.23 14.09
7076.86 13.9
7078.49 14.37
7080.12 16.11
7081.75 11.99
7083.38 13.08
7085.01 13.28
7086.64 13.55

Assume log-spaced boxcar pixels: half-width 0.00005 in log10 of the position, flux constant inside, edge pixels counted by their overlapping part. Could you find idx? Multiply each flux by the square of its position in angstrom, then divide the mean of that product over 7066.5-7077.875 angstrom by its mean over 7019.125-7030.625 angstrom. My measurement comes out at 1.0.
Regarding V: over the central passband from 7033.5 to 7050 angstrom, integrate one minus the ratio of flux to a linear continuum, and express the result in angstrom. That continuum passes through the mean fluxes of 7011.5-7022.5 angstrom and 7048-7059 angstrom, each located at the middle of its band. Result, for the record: -0.6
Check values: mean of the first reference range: 13.5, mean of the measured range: 14.3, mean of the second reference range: 13.9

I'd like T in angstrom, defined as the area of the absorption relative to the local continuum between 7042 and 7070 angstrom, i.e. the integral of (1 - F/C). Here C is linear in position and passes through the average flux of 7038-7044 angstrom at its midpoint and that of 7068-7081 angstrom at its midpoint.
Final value 0.9 angstrom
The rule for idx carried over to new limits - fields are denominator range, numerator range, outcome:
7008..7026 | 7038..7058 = 1.05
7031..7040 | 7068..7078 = 1.04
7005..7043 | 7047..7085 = 1.01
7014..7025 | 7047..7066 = 1.00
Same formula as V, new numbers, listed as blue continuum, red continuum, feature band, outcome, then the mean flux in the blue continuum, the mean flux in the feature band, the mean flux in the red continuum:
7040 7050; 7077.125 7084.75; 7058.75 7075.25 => 0.5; 14.5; 13.7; 13.8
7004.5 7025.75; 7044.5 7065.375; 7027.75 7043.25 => -0.2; 13.6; 13.9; 13.8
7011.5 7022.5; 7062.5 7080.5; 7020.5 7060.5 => -0.6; 13.5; 14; 14.1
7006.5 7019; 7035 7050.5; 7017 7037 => 0.2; 13.6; 13.9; 14.4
